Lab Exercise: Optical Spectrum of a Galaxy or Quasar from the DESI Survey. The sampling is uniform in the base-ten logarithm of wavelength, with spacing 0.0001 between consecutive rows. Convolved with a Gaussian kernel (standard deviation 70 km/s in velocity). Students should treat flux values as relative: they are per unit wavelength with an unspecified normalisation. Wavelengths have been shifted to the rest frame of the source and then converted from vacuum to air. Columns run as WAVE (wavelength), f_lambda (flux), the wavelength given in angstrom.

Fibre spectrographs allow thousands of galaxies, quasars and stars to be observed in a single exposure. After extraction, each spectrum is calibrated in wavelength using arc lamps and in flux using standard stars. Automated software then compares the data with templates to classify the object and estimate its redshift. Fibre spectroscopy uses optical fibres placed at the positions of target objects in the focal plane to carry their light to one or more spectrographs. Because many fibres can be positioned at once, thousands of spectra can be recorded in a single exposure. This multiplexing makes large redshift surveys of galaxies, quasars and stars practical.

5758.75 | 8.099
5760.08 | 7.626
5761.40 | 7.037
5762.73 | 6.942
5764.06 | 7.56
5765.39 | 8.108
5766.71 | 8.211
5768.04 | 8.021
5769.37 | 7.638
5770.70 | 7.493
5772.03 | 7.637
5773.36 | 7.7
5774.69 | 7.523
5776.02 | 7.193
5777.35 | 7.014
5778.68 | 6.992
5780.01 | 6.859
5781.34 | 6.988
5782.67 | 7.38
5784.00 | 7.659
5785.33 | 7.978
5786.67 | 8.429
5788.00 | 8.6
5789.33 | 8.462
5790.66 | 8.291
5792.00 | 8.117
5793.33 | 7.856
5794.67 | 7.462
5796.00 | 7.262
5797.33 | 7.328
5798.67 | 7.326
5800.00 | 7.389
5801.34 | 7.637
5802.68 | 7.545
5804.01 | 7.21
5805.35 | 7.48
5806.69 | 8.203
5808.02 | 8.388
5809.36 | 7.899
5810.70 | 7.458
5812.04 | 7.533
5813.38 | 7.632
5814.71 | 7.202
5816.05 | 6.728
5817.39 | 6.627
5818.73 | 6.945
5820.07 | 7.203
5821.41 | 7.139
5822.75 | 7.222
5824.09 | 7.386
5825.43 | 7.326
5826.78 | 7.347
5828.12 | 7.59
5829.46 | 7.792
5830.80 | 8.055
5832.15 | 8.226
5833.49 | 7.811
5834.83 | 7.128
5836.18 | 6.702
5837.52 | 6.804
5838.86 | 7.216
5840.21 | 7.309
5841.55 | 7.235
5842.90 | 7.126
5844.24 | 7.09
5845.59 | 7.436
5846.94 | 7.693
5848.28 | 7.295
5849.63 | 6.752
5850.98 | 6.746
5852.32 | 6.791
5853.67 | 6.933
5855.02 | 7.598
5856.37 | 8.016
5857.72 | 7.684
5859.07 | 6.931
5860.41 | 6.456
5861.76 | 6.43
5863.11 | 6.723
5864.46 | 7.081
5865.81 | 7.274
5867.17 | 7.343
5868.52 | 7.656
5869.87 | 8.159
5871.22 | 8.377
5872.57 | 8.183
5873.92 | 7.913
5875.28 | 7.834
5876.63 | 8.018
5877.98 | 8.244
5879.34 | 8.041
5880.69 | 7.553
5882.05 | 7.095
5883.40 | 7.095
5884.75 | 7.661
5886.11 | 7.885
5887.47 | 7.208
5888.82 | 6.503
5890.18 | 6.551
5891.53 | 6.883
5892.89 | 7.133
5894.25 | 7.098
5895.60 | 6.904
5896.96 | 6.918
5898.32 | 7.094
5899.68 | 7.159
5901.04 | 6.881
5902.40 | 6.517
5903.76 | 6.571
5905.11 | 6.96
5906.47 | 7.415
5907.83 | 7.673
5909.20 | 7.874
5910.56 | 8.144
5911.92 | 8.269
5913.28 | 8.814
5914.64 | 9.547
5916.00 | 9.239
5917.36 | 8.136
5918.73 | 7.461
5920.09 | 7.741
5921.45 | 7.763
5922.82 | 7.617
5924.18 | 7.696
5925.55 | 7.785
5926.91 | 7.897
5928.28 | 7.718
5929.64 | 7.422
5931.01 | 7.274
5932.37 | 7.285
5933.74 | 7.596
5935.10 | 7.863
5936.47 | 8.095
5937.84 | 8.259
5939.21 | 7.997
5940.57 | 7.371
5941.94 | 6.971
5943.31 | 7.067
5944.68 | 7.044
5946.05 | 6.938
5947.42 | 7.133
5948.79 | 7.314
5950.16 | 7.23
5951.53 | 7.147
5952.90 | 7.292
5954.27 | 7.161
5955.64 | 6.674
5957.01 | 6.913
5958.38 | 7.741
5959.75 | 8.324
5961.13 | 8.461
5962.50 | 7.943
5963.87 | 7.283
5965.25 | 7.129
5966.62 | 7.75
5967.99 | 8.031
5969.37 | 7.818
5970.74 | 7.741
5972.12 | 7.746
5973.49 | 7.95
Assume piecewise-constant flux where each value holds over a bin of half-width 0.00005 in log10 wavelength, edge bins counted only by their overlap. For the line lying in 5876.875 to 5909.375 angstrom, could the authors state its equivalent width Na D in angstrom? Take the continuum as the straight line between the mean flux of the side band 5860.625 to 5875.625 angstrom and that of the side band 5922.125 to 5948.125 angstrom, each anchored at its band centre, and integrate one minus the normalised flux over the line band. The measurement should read 1.32 angstrom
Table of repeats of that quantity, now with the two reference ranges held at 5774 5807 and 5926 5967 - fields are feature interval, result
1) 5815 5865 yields 2.4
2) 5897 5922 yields -0.7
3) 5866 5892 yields -0.2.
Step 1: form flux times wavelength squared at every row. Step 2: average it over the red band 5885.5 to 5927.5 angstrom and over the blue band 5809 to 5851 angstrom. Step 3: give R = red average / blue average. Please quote 1.06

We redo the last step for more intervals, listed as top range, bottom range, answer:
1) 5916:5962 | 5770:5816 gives 1.04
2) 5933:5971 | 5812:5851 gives 1.07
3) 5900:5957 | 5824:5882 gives 1.05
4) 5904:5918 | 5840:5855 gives 1.17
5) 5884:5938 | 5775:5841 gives 1.04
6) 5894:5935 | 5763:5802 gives 1.04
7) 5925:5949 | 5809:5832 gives 1.06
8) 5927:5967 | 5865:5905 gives 1.04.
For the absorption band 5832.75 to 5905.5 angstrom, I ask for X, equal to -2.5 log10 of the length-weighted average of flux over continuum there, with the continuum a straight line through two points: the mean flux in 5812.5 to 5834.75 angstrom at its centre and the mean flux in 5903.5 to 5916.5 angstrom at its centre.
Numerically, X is 0.07 mag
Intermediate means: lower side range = 7.39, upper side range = 8.09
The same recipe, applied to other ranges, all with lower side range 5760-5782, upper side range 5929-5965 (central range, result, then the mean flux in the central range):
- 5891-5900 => 0.064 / 7.02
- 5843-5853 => 0.049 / 7.12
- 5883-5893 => 0.049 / 7.11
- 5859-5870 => 0.055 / 7.08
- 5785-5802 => -0.059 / 7.85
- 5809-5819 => 0.029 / 7.25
